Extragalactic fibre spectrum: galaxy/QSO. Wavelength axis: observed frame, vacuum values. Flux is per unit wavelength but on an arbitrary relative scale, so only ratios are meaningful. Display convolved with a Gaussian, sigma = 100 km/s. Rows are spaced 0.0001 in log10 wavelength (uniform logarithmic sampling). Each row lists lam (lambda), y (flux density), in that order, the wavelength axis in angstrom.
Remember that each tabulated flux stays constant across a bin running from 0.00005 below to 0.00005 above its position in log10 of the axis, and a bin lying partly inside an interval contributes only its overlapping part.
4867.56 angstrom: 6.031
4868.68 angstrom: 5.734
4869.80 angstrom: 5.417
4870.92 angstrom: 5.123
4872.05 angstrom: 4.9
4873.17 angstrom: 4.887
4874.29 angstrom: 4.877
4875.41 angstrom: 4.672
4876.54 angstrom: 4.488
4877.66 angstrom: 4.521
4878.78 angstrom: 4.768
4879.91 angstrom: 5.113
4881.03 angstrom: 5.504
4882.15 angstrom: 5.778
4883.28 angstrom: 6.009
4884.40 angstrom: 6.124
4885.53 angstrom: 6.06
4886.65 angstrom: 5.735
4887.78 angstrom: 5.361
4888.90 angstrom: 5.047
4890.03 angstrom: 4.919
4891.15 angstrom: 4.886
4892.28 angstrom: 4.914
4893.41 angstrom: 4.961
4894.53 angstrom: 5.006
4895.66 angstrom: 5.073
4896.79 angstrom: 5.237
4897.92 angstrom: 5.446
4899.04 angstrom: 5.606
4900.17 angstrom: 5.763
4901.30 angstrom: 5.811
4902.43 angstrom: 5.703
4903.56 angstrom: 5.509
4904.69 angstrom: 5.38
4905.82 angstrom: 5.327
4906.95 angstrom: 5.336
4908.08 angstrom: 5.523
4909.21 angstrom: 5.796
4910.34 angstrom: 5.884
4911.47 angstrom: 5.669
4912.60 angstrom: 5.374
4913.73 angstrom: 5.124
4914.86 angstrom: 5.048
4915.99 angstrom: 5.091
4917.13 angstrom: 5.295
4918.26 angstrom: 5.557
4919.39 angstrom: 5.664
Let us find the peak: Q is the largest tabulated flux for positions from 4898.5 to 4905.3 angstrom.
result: 5.811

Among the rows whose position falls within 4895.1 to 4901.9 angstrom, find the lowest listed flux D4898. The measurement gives 5.073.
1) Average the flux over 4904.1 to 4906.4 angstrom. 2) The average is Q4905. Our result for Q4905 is 5.35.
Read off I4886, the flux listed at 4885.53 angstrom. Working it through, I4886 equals 6.06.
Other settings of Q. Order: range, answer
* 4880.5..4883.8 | 6.009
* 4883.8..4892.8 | 6.124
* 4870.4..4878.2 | 5.123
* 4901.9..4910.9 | 5.884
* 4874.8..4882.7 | 5.778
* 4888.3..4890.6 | 5.047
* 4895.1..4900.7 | 5.763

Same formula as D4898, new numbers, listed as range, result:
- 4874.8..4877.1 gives 4.488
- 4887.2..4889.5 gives 5.047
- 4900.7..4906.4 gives 5.327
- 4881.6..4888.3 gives 5.361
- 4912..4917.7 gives 5.048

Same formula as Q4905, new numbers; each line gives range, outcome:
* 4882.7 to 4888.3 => 5.86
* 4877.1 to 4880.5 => 4.81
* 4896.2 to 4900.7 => 5.51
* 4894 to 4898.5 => 5.19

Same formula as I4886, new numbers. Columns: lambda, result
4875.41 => 4.672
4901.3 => 5.811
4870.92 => 5.123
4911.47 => 5.669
